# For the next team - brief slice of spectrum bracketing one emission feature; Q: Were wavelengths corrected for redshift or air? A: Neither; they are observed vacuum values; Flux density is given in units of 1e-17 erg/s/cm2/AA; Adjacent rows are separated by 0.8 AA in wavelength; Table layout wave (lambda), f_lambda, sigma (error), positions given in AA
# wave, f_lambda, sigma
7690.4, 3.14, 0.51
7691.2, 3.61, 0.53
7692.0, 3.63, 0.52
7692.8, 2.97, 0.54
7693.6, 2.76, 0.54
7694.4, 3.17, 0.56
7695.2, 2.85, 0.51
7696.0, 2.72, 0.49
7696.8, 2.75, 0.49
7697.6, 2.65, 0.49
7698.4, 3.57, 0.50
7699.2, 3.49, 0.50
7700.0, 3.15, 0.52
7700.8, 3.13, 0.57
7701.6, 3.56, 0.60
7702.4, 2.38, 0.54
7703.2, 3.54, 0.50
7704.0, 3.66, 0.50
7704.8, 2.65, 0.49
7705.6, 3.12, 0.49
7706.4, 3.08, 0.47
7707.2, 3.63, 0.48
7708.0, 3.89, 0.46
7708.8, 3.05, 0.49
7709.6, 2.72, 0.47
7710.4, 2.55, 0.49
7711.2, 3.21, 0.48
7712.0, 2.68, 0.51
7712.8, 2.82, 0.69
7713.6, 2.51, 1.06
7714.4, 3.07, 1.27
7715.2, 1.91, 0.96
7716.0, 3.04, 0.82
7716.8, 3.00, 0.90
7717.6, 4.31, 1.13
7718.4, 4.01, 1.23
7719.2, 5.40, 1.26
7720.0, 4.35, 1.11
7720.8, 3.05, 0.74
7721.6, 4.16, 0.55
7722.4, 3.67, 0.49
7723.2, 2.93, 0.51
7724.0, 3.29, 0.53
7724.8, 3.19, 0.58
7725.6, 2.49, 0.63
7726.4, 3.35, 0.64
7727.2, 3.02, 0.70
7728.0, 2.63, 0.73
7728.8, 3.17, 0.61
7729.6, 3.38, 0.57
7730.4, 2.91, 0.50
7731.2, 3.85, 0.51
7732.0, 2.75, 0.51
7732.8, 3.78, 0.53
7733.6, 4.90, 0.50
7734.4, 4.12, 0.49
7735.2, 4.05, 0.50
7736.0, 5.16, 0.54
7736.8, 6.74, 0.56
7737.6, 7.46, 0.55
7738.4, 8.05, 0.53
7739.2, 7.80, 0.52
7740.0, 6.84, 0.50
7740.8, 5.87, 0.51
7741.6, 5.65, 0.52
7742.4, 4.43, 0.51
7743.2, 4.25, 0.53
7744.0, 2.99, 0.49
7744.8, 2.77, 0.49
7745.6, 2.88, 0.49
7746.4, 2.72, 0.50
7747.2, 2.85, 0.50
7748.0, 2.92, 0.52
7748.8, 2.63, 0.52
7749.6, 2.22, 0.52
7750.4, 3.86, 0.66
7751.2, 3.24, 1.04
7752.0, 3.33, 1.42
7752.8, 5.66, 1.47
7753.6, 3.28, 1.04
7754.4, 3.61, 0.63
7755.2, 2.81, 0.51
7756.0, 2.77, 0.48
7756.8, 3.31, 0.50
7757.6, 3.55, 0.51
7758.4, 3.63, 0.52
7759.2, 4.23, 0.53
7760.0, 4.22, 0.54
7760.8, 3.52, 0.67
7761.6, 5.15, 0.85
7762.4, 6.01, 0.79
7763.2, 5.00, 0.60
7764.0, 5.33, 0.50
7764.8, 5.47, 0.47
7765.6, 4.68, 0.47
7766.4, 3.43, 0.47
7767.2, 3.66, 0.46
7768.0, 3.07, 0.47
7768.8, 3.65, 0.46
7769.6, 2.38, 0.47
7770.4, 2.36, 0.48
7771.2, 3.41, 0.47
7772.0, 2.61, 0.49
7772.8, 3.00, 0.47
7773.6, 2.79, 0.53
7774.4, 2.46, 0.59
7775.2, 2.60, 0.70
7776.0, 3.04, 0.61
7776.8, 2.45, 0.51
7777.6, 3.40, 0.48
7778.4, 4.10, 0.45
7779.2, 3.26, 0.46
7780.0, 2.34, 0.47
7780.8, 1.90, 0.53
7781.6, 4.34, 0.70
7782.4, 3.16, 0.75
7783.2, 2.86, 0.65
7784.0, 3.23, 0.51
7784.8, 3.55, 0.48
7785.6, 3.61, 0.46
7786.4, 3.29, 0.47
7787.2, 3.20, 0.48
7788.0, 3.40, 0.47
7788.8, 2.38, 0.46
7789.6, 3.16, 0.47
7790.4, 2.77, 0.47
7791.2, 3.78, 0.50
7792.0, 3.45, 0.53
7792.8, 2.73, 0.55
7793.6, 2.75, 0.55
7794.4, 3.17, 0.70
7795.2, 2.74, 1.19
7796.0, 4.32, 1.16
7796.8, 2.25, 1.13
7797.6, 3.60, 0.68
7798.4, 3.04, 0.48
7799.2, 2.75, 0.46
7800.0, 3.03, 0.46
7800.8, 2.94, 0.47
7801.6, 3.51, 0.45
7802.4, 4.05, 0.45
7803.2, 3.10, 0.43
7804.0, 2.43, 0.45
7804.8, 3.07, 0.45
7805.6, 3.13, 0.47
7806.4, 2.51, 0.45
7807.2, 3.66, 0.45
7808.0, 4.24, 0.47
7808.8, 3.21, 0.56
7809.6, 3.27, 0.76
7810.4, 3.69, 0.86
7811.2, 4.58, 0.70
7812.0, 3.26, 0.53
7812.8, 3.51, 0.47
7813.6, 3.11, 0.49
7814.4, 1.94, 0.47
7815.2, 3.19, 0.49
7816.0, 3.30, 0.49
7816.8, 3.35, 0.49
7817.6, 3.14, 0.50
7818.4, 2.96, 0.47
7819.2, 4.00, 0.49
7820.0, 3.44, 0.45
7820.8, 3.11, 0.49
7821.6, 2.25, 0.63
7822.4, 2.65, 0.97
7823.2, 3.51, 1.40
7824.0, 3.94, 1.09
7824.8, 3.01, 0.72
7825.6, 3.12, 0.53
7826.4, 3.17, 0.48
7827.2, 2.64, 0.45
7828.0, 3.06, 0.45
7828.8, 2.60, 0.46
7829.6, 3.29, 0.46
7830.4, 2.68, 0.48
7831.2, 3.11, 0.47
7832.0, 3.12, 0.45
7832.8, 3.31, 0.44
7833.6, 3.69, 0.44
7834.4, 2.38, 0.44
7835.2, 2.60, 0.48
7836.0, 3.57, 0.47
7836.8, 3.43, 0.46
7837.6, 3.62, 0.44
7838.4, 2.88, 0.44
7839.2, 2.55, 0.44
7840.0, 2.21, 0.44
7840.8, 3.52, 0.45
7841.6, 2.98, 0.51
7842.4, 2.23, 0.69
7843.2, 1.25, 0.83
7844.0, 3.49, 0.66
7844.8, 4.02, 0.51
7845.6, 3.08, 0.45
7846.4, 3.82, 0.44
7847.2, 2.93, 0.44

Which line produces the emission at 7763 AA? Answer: [N II] 6583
